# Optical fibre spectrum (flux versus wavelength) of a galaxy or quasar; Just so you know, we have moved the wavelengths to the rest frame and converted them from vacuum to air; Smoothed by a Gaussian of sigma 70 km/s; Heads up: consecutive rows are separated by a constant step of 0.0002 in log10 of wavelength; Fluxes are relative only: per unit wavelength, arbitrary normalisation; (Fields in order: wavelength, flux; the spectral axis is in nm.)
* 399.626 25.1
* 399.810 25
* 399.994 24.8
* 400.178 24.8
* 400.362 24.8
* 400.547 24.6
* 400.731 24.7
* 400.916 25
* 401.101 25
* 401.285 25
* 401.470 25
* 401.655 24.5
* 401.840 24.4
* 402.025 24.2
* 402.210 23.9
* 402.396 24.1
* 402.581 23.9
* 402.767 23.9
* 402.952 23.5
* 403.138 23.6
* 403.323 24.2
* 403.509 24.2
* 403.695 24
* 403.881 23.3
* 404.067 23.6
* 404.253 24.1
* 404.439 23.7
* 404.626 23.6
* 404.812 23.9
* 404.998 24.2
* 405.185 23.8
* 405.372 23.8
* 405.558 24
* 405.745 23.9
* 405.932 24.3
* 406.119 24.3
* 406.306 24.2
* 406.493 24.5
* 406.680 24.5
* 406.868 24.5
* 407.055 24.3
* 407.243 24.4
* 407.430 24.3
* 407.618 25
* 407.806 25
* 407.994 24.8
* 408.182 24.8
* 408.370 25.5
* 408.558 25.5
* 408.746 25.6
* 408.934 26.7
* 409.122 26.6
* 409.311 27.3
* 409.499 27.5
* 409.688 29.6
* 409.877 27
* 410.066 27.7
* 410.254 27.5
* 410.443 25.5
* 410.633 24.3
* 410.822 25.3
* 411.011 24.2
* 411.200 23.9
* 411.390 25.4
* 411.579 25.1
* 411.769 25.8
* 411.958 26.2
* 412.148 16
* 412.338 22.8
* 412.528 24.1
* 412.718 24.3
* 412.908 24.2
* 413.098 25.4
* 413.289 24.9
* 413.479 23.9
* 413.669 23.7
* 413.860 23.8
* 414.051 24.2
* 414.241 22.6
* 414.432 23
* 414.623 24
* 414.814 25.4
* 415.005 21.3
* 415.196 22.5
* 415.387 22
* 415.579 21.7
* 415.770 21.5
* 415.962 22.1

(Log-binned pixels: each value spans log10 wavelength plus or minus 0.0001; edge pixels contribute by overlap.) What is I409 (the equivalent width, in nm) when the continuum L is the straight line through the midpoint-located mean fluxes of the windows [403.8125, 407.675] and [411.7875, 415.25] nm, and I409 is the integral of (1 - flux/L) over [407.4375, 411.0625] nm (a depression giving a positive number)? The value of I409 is -0.34 nm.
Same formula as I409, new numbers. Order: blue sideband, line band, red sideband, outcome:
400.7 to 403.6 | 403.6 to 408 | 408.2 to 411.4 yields 0.182 nm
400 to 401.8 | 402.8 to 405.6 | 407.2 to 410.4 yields 0.172 nm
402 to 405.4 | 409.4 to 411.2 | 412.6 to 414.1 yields -0.165 nm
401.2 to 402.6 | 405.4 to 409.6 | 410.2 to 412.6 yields -0.129 nm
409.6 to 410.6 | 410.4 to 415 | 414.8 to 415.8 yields 0.124 nm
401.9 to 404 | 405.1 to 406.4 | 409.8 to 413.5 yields 0.005 nm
